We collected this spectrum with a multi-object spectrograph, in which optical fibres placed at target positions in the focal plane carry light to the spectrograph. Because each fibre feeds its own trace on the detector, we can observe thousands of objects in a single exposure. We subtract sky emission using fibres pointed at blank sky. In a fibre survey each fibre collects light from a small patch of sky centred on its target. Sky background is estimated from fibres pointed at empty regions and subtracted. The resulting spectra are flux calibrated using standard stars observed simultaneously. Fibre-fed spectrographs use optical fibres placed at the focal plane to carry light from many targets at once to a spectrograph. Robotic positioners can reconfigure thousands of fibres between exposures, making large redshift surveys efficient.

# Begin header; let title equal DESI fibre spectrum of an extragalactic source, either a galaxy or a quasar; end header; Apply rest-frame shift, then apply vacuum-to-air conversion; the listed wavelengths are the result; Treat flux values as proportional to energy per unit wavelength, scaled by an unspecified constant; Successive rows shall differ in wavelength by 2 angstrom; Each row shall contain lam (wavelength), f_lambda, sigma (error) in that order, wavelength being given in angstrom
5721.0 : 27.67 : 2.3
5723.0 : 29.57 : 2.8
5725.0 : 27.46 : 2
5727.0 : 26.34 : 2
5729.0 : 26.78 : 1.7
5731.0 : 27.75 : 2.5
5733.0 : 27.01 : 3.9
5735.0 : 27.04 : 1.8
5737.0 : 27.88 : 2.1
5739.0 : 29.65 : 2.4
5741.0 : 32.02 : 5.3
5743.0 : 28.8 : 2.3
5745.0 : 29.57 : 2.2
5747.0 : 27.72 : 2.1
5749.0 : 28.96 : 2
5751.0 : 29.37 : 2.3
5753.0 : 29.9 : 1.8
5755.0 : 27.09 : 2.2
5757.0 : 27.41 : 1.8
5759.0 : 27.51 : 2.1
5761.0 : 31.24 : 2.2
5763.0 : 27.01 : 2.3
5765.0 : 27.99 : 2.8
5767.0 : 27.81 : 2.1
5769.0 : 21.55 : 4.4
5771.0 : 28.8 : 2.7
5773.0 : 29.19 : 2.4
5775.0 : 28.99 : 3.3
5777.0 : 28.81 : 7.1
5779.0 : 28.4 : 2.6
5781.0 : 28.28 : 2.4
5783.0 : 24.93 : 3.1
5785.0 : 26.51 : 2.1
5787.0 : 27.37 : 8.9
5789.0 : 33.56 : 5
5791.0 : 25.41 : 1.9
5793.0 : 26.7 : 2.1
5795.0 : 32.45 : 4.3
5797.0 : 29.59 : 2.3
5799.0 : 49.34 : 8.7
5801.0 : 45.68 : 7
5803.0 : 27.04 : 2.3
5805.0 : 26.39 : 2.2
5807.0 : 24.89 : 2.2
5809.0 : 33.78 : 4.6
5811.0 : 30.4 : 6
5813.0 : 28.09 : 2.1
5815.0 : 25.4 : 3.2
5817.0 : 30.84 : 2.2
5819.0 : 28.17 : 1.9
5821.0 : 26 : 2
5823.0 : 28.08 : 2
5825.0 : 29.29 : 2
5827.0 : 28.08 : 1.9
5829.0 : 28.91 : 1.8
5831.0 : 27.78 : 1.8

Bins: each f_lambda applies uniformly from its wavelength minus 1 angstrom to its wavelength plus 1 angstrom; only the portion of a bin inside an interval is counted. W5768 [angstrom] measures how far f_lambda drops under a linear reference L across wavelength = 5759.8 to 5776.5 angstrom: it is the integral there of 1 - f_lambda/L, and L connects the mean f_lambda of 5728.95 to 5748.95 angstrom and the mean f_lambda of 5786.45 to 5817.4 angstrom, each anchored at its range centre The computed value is 1.1 angstrom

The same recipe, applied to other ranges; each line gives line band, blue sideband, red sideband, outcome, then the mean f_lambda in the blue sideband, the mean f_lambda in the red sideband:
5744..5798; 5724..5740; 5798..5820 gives 2.6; 27.5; 31.8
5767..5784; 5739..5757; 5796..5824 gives 1.4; 29.1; 31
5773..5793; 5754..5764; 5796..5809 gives 2.0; 28.1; 33.8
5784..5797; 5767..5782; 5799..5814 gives 0.5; 27.7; 32.1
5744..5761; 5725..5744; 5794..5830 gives 0.1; 28.1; 30.7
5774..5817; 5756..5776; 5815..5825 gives -3.4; 27.8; 28.1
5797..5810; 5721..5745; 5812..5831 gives -2.8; 28.2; 28.1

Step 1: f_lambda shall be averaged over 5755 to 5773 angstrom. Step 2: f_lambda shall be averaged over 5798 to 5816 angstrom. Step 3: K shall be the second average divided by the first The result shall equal 1.2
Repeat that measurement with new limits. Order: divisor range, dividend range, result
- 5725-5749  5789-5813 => 1.13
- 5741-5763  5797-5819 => 1.11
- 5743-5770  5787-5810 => 1.15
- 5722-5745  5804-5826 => 1.00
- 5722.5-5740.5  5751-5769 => 1.01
